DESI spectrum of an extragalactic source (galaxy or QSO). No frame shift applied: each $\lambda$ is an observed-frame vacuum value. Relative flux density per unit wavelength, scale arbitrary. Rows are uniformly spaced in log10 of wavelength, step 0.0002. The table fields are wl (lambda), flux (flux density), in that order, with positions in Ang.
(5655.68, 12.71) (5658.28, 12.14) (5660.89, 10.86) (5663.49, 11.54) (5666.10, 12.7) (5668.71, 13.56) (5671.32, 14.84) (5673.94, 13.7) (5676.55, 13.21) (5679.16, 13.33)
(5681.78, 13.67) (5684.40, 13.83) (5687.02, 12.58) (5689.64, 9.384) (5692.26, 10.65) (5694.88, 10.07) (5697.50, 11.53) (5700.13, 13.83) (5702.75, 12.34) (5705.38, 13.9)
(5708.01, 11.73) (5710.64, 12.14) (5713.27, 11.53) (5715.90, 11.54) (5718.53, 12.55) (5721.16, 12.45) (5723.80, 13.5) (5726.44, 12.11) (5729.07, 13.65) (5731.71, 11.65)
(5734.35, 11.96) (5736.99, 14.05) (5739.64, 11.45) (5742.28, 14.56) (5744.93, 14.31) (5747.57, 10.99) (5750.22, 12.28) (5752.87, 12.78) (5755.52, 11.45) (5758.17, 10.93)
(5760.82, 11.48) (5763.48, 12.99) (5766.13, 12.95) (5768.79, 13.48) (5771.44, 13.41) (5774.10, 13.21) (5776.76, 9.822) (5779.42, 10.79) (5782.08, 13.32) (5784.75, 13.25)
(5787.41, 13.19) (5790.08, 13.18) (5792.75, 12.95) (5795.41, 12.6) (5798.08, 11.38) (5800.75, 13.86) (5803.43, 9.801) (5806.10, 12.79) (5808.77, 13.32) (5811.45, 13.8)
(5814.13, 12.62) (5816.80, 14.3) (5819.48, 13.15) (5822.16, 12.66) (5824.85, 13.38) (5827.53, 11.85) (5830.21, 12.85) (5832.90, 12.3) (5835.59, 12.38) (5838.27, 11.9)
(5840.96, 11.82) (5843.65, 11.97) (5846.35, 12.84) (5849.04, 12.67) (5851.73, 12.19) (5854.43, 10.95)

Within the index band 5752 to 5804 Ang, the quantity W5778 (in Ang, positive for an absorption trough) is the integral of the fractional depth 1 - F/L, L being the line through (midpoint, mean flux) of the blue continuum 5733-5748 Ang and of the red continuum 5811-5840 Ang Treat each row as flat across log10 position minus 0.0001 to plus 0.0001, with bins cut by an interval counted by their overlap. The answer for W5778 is 2.1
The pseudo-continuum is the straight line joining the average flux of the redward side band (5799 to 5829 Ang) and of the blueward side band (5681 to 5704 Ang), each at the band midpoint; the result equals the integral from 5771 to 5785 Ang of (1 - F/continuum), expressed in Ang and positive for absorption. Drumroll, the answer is 0.5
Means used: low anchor 11.9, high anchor 12.8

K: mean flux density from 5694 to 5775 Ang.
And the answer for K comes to 12.5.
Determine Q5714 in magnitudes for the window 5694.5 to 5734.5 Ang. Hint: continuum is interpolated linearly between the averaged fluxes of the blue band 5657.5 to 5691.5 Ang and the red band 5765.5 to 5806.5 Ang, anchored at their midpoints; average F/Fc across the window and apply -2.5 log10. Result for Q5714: 0.02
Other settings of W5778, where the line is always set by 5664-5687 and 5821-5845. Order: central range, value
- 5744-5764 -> 1.3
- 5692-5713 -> 1.9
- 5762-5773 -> -0.3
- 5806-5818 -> -0.9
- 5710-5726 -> 1.1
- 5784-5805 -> 0.2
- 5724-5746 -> 0.1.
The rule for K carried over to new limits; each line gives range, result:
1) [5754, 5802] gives 12.5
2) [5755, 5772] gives 12.4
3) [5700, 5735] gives 12.5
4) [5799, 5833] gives 12.8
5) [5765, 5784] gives 12.4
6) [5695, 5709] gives 12.5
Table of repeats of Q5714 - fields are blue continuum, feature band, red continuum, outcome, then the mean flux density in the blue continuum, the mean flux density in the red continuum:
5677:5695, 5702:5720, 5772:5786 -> -0.011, 12.1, 12.1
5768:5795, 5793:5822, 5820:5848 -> -0.020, 12.6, 12.4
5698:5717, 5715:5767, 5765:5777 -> 0.012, 12.4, 12.8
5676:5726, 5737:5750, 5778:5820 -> -0.035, 12.3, 12.8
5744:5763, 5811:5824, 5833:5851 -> -0.091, 12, 12.3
